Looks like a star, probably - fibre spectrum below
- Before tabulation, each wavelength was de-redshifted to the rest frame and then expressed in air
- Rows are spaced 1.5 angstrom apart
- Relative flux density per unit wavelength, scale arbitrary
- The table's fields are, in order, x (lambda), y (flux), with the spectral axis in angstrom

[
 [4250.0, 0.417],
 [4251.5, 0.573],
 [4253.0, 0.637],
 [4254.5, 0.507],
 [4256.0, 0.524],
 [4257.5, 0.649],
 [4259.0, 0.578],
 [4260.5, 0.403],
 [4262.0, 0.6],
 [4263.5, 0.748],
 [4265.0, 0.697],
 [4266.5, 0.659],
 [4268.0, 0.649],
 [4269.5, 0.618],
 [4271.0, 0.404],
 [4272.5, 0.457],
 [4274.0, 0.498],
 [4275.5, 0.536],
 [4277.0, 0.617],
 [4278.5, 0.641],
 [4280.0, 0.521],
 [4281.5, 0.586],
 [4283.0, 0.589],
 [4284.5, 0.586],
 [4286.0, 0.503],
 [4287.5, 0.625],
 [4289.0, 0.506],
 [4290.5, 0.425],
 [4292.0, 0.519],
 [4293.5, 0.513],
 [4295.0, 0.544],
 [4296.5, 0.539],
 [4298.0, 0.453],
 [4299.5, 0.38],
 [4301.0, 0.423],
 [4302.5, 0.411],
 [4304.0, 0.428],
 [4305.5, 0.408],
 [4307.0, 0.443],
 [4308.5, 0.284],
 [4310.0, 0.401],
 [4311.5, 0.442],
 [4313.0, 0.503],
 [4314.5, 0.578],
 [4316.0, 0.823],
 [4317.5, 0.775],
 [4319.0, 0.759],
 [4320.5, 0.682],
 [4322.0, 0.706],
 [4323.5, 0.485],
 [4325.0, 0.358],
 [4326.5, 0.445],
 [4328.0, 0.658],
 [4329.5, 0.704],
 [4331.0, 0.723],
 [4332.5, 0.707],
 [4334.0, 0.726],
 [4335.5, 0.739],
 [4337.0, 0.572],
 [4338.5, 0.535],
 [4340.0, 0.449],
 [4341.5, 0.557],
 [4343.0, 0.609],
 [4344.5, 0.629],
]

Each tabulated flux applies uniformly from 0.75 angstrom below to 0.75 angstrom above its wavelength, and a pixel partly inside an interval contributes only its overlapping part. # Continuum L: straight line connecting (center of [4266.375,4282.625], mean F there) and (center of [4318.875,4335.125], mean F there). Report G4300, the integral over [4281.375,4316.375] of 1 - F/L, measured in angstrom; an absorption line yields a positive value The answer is 5.9 angstrom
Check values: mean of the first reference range 0.559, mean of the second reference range 0.63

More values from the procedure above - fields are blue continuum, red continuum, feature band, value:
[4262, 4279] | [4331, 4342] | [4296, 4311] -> 4.7 angstrom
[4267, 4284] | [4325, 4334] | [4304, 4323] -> 1.5 angstrom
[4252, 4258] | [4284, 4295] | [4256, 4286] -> -1.4 angstrom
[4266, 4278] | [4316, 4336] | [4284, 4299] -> 1.9 angstrom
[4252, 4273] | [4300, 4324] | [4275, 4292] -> 0.2 angstrom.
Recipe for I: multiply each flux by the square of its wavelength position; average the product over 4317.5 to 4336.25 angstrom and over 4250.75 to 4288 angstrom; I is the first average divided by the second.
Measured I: 1.15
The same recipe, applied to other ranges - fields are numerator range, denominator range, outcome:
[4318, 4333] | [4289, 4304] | 1.35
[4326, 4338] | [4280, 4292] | 1.25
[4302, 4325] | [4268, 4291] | 1.00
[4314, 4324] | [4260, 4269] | 1.13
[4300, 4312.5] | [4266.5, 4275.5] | 0.77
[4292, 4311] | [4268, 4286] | 0.80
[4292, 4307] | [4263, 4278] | 0.79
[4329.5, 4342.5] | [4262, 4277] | 1.11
